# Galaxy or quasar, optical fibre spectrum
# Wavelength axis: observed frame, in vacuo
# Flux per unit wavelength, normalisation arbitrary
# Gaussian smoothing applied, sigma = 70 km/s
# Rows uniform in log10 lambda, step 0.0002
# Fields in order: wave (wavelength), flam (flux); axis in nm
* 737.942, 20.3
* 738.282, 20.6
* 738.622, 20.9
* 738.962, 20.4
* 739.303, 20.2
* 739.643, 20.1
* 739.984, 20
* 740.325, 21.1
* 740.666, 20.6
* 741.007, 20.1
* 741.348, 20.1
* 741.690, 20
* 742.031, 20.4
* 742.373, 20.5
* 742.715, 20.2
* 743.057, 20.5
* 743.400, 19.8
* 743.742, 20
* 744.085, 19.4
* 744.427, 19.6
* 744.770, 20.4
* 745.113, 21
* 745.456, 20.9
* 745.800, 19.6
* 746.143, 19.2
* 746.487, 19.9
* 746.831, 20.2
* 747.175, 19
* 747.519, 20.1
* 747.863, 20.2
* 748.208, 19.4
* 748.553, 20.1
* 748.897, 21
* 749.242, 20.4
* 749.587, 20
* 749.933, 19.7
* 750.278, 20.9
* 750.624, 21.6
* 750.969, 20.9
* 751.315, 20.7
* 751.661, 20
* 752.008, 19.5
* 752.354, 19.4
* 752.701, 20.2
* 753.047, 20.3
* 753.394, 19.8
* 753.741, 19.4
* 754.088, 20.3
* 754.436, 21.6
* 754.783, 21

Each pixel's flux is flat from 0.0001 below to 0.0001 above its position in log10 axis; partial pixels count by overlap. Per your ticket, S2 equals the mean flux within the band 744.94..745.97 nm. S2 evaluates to 20.5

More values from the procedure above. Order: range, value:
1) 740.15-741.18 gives 20.6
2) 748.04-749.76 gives 20.2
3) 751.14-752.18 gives 20.1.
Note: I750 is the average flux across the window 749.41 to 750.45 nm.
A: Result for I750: 20.2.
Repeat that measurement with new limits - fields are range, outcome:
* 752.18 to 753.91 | 19.8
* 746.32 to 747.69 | 19.8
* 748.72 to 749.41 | 20.7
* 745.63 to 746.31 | 19.4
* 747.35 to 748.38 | 19.9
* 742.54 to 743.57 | 20.2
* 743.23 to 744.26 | 19.7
